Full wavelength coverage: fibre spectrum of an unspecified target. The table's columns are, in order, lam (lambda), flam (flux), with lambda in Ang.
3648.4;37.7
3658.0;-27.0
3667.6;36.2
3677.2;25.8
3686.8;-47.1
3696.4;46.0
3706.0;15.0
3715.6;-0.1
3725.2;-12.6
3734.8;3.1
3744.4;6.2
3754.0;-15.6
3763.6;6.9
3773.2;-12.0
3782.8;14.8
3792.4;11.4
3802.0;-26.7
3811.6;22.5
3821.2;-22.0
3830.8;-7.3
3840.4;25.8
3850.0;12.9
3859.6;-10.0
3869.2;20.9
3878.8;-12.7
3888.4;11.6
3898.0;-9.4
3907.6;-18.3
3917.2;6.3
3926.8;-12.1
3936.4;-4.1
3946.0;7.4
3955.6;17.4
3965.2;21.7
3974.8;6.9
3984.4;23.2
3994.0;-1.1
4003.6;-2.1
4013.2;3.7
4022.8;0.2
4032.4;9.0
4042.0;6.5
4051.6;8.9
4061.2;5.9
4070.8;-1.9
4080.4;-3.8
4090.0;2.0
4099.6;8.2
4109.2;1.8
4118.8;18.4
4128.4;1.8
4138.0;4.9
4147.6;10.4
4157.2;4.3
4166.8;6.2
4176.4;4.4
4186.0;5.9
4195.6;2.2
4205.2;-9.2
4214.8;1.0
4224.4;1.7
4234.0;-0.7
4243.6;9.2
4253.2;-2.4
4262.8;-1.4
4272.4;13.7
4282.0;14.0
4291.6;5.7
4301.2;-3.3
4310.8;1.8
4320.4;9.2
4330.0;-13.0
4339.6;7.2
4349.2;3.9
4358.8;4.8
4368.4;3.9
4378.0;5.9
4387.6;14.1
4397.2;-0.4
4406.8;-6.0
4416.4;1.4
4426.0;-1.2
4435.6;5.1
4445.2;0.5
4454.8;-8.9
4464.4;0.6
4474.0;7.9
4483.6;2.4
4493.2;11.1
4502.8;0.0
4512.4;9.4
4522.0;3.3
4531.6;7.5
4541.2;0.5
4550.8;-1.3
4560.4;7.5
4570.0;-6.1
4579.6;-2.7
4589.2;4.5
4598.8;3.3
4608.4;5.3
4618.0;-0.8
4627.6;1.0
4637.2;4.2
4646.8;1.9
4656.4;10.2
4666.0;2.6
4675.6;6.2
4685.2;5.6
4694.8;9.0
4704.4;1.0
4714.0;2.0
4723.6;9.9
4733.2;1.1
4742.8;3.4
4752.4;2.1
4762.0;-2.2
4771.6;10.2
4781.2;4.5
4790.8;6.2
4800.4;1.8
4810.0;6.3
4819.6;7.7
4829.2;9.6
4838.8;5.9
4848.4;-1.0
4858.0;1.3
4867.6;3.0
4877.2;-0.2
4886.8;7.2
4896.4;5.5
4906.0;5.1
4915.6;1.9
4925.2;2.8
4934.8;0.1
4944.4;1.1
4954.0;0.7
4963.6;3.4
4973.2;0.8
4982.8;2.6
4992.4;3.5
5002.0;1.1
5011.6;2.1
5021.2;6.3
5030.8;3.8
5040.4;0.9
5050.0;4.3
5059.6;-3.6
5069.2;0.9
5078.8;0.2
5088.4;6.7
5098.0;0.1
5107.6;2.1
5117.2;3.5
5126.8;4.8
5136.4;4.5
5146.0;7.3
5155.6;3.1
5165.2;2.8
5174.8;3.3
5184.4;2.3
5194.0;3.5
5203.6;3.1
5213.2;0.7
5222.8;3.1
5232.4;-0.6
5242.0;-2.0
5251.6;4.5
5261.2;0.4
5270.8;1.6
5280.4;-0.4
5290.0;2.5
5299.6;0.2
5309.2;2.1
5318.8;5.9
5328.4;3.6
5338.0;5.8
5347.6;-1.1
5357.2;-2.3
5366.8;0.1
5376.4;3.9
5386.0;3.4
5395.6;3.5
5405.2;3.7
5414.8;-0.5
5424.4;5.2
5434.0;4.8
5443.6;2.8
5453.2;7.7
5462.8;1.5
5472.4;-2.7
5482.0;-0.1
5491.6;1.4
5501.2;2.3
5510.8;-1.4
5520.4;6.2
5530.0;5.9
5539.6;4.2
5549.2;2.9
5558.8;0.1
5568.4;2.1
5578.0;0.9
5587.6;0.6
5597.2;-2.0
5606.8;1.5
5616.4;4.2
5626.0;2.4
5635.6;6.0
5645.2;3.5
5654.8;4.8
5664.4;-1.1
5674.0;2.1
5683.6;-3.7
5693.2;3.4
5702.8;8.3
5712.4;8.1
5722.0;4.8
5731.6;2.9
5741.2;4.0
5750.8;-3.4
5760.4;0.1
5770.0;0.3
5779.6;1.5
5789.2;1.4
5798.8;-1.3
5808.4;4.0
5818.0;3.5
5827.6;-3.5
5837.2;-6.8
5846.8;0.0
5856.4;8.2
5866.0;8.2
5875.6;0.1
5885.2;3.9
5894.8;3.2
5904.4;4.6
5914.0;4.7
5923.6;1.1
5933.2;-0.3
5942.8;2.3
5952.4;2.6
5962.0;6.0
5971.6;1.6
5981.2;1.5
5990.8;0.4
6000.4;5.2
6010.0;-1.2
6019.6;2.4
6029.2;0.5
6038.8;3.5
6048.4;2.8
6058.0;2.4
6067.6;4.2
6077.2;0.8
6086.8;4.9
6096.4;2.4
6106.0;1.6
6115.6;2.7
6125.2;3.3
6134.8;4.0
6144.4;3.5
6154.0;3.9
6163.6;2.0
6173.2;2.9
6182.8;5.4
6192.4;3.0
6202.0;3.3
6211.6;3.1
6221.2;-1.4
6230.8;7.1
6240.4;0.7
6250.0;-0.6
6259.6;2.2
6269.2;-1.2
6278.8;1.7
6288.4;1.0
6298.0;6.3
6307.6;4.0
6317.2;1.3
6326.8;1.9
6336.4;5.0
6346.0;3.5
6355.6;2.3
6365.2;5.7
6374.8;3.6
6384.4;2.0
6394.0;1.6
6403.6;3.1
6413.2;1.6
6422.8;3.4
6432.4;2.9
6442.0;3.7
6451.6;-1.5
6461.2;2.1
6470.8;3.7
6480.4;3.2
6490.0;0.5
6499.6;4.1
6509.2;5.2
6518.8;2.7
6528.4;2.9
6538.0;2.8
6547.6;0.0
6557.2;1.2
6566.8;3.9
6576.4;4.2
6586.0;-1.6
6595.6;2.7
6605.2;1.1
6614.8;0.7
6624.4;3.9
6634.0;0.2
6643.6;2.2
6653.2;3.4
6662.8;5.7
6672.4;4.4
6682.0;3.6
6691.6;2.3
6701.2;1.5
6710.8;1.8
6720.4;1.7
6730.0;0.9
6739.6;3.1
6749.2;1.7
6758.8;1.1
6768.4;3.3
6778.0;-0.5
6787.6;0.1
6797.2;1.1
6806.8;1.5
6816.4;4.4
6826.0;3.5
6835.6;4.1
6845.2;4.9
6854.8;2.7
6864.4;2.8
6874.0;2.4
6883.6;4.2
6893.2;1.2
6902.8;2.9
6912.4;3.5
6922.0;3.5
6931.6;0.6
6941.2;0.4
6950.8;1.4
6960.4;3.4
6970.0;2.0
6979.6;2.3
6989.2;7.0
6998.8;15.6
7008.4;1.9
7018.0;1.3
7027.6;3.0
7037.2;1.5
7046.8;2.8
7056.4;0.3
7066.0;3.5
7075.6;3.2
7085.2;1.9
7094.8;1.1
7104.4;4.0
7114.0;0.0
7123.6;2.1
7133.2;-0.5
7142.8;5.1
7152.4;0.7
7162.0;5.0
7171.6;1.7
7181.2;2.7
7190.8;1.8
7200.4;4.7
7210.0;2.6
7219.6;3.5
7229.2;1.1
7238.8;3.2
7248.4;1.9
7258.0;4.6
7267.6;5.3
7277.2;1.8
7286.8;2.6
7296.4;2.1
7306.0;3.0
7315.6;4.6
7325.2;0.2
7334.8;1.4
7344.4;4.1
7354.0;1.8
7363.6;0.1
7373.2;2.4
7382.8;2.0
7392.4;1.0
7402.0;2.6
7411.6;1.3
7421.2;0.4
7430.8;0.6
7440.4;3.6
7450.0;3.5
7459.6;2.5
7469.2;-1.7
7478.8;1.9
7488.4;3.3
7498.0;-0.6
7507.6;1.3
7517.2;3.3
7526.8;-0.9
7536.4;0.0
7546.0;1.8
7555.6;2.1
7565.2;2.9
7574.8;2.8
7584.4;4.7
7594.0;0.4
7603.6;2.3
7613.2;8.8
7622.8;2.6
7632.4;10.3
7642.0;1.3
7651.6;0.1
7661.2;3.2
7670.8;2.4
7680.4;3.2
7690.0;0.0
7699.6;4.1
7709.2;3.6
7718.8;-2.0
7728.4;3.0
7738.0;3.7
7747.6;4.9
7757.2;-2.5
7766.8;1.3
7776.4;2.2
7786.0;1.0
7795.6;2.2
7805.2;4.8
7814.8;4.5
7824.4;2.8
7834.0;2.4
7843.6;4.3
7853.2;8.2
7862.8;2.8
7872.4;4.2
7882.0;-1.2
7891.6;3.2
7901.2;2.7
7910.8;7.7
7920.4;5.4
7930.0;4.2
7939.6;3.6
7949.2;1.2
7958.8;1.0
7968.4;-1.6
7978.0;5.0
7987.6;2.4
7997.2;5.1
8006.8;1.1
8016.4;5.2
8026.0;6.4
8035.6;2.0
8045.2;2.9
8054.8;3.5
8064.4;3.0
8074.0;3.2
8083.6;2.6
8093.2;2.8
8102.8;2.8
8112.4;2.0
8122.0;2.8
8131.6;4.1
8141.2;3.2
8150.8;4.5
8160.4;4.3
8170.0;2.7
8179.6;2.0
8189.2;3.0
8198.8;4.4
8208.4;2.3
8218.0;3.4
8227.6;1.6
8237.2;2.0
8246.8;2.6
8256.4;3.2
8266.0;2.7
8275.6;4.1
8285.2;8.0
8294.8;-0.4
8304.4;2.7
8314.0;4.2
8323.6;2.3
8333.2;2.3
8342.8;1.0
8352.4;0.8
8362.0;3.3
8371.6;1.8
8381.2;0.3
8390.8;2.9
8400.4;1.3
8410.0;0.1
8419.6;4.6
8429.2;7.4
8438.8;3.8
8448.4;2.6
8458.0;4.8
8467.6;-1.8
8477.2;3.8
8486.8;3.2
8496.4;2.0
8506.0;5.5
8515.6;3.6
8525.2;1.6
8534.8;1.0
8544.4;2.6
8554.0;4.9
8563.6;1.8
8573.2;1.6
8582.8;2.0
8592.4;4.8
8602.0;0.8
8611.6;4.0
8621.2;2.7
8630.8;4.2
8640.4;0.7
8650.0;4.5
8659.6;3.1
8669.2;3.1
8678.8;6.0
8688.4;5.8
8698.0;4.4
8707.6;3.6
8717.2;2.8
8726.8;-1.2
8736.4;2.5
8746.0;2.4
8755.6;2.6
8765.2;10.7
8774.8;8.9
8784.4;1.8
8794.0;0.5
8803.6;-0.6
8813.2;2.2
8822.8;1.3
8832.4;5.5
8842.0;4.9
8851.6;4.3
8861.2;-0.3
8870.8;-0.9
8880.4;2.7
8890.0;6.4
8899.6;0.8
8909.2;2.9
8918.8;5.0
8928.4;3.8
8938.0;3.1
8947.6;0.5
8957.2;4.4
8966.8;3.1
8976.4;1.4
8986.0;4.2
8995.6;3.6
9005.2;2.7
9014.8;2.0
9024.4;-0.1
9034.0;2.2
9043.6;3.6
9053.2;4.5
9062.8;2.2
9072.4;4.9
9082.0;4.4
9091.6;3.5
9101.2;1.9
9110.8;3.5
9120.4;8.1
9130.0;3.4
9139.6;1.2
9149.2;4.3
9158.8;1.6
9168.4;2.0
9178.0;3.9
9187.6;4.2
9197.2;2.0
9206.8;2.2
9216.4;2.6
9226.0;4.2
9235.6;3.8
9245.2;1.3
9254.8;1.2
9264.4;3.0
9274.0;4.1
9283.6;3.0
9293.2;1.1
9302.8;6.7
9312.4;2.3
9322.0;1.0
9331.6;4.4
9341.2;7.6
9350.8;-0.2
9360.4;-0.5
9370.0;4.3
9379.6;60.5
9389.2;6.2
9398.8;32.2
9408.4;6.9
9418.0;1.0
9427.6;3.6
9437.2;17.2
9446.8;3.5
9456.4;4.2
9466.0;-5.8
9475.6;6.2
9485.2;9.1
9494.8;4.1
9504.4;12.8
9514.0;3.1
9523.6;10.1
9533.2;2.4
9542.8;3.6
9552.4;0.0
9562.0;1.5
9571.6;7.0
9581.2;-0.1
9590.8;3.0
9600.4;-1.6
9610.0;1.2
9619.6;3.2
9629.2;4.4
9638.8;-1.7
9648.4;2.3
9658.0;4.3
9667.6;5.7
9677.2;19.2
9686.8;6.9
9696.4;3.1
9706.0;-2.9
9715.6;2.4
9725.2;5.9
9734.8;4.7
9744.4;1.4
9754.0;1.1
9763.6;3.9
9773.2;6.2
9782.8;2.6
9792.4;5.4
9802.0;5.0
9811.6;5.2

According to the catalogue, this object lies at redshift 0.877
